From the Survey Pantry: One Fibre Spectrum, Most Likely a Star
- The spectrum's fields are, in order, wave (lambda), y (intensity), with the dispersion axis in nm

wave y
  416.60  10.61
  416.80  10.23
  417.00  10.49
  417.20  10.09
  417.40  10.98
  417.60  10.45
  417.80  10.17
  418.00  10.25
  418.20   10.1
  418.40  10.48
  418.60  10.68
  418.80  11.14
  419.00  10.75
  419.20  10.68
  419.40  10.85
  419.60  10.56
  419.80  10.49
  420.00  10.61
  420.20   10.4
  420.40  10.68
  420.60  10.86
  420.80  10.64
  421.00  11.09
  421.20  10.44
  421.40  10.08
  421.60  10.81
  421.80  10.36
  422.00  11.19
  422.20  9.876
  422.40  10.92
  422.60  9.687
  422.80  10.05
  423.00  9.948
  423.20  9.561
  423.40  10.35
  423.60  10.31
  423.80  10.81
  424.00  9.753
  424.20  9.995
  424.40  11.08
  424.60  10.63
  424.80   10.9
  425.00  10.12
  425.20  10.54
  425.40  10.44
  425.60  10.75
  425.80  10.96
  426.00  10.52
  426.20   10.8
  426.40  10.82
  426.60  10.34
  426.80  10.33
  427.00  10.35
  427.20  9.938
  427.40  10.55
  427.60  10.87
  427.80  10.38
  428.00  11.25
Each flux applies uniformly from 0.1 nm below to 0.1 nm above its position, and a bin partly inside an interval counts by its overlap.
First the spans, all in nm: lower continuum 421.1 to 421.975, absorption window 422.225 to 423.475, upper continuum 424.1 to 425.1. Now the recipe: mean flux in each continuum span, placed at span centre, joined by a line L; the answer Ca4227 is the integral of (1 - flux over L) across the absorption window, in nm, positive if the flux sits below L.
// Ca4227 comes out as 0.05 nm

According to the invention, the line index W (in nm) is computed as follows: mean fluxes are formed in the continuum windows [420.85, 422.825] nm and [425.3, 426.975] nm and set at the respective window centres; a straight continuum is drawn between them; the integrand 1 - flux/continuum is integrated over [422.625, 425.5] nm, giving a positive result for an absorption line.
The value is 0.065 nm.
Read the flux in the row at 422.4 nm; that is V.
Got 10.92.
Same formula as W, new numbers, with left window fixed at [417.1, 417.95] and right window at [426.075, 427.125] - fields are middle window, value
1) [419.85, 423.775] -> 0.014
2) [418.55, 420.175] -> -0.043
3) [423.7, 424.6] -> 0.005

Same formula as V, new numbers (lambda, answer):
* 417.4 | 10.98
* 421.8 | 10.36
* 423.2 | 9.561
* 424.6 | 10.63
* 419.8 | 10.49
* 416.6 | 10.61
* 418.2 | 10.1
